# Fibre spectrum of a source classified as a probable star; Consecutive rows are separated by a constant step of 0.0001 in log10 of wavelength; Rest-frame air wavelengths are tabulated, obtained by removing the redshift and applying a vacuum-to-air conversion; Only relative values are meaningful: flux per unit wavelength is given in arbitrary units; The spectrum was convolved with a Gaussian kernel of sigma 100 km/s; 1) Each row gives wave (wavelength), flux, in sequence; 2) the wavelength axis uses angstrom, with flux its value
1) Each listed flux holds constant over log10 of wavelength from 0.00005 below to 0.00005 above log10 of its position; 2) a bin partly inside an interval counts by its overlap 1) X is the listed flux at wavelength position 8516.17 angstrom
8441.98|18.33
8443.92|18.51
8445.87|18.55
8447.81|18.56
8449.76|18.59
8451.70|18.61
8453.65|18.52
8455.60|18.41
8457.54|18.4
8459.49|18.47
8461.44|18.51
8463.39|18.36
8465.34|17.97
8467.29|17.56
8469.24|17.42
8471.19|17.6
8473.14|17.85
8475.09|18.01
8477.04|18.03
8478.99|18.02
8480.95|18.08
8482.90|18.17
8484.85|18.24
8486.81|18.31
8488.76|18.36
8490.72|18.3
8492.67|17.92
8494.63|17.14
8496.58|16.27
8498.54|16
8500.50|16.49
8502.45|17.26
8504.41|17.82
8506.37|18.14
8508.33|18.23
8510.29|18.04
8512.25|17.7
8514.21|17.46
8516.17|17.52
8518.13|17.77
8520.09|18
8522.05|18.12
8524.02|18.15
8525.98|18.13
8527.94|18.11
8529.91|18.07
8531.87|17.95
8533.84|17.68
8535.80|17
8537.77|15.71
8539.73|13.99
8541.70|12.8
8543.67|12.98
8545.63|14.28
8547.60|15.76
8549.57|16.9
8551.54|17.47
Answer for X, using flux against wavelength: 17.52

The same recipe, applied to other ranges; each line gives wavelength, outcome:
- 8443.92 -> 18.51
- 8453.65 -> 18.52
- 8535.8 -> 17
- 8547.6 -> 15.76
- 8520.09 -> 18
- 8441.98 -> 18.33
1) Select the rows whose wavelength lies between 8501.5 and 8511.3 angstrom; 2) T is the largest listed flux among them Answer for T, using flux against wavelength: 18.23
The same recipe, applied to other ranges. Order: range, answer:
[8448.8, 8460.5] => 18.61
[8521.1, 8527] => 18.15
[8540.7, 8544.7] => 12.98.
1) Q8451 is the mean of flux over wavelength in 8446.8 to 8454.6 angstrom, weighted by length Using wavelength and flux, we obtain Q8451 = 18.6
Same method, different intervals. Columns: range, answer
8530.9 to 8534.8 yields 17.8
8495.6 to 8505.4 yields 16.8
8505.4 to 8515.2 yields 17.9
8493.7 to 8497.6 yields 16.7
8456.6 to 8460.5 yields 18.4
